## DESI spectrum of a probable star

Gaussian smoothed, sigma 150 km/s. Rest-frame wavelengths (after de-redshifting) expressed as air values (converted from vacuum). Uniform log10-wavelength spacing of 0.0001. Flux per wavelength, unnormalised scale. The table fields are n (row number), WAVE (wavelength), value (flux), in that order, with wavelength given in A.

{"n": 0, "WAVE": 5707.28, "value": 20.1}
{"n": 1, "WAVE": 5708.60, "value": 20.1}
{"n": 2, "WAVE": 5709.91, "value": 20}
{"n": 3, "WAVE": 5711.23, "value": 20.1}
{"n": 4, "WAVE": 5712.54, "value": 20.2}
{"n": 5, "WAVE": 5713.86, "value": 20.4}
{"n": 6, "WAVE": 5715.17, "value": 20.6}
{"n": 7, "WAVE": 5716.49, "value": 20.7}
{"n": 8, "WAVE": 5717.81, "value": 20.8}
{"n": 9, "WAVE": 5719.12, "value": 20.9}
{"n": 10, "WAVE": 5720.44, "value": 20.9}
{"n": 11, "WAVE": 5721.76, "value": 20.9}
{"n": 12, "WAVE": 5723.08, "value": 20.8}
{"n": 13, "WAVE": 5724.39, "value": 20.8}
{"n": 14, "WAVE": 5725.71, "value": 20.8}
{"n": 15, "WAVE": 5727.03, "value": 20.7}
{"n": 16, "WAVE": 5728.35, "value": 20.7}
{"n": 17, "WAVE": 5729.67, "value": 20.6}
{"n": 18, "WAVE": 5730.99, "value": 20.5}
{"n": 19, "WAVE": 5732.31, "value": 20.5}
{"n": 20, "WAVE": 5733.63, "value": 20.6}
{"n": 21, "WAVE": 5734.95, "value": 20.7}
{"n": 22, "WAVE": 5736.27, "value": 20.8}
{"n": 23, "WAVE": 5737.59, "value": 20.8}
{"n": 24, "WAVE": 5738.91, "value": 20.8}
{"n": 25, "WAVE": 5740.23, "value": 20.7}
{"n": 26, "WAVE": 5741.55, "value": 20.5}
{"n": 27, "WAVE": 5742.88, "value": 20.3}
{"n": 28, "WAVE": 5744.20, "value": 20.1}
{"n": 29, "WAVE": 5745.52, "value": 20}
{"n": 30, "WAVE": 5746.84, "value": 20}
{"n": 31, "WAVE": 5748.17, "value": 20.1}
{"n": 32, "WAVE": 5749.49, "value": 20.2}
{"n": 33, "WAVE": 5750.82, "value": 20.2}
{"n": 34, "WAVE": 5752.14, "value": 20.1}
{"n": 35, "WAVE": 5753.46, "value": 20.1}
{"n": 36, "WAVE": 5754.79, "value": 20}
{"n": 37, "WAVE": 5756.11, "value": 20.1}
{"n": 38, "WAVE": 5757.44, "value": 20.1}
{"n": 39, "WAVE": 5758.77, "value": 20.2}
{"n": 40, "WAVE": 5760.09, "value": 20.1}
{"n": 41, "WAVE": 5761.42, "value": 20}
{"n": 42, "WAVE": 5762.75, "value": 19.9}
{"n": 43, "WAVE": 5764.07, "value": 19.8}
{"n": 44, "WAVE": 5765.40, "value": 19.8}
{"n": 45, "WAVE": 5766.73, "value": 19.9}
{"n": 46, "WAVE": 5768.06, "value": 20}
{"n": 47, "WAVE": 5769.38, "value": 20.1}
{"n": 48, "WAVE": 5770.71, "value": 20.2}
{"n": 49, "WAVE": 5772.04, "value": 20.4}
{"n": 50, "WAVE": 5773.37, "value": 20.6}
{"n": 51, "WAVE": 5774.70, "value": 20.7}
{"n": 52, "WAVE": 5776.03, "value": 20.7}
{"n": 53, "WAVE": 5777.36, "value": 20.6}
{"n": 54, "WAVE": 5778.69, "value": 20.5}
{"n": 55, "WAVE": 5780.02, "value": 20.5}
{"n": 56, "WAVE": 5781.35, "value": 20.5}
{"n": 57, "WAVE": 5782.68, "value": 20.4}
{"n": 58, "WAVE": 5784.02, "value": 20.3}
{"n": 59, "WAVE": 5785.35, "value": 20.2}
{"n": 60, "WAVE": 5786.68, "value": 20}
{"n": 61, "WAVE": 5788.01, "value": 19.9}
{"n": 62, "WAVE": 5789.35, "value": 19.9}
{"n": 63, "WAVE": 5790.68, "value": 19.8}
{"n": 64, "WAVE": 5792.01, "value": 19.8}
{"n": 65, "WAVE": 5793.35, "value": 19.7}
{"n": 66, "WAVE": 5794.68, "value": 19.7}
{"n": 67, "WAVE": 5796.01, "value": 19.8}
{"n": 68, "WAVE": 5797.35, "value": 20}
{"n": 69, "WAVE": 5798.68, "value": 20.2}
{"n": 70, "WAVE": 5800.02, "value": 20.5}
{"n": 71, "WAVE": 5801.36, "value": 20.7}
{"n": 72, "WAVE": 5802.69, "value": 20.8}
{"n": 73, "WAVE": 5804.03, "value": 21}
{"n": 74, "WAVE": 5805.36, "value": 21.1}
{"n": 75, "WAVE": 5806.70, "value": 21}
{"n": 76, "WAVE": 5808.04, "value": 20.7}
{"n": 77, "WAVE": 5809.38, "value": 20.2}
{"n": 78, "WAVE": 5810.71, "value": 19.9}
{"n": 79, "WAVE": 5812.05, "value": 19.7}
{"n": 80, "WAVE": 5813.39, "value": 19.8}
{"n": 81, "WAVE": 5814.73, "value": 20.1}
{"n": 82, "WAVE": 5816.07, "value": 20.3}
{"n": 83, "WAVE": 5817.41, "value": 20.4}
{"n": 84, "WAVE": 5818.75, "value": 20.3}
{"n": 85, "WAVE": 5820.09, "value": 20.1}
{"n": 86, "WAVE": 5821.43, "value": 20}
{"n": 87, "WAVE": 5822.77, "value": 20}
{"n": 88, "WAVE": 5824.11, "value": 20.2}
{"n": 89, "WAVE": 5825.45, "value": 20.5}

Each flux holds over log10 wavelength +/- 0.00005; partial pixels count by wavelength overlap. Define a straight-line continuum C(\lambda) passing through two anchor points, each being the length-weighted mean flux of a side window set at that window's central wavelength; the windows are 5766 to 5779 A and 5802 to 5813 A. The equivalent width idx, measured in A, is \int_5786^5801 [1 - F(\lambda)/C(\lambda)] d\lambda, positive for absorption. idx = 0.4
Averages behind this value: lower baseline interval 20.4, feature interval 19.9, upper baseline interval 20.5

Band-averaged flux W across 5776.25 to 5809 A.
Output 20.3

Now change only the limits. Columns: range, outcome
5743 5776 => 20.1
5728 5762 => 20.3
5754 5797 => 20.1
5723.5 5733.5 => 20.7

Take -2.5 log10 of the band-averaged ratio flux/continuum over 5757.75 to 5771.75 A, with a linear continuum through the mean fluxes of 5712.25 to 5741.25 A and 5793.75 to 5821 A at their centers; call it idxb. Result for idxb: 0.03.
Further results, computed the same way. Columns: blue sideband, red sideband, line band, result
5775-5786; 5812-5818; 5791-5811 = -0.006 mag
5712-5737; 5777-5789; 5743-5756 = 0.022 mag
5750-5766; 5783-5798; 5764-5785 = -0.018 mag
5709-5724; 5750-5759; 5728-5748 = -0.010 mag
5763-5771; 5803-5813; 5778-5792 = 0.001 mag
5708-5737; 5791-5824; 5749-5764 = 0.020 mag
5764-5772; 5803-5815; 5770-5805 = -0.005 mag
